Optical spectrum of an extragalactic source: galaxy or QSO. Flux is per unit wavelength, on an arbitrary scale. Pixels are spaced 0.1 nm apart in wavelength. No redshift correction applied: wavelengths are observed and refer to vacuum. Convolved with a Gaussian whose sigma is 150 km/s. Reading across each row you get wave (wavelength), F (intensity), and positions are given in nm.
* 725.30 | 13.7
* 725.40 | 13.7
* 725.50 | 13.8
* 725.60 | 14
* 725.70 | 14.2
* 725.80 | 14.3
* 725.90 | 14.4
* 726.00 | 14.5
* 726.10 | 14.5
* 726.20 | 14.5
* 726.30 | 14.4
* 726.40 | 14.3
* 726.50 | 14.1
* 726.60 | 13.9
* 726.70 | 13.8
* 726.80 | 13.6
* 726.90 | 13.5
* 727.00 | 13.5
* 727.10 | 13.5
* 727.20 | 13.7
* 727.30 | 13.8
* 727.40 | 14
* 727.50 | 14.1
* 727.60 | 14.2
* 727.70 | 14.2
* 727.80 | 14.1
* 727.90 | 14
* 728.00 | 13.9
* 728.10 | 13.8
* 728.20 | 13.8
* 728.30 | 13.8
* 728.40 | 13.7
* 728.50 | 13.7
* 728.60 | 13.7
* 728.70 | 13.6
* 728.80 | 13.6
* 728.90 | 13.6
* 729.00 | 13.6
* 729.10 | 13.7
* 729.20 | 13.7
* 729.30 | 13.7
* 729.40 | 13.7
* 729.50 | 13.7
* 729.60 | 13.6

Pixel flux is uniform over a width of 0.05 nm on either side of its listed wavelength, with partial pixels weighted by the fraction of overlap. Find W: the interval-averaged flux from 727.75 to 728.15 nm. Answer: 13.9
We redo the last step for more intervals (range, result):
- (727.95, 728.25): 13.8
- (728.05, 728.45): 13.8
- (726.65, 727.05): 13.6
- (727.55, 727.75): 14.2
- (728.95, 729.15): 13.6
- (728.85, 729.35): 13.7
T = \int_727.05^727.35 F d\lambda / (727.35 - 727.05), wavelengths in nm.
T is 13.7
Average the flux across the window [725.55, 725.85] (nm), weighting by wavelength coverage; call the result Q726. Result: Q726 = 14.2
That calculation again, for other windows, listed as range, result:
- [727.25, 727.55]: 14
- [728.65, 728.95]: 13.6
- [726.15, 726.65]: 14.2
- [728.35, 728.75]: 13.7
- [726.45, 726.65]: 14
